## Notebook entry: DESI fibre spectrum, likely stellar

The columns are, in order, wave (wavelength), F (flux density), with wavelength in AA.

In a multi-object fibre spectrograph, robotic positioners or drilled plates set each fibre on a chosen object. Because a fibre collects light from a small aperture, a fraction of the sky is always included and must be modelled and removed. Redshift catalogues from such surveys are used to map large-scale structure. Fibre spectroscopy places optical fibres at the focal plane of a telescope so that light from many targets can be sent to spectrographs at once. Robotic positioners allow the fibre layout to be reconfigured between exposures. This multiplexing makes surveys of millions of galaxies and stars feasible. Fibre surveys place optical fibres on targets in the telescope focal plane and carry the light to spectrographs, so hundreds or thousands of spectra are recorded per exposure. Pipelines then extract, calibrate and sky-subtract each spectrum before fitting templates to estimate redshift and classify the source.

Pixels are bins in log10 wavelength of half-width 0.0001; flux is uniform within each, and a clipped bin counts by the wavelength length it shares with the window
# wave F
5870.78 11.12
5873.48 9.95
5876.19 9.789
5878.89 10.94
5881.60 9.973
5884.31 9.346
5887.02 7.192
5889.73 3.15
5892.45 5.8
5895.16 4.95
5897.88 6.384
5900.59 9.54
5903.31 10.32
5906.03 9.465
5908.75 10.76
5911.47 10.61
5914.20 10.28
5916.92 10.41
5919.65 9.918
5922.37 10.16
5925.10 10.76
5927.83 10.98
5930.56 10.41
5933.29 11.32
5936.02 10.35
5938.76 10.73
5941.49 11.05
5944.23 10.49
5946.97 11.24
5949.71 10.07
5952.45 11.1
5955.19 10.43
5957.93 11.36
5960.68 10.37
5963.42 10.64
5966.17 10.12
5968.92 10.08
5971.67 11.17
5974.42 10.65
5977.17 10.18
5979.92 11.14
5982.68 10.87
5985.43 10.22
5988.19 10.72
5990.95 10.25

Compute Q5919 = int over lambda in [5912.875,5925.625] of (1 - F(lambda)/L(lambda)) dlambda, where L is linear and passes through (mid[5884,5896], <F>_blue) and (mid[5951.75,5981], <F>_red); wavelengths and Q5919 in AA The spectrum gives -4.3 AA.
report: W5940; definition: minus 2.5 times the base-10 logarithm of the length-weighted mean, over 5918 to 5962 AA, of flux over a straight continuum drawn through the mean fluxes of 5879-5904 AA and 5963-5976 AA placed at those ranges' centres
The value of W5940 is -0.14 mag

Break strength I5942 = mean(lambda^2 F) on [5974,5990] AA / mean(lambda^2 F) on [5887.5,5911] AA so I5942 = 1.43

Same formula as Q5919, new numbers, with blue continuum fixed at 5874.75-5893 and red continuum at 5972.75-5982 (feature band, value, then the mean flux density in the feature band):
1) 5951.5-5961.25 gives -0.7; 10.8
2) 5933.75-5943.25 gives -1.1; 10.8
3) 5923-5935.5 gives -1.9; 10.8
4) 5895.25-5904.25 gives 0.5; 8.14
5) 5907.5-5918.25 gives -1.9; 10.5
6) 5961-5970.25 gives 0.1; 10.3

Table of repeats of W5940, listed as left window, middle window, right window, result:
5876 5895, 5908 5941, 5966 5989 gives -0.18 mag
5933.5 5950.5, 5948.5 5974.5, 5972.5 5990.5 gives 0.01 mag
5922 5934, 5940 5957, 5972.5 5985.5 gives 0.00 mag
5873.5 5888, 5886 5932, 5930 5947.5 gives 0.15 mag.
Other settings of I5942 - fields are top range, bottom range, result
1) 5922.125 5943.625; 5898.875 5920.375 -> 1.07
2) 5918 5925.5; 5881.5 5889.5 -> 1.32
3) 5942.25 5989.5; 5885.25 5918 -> 1.32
